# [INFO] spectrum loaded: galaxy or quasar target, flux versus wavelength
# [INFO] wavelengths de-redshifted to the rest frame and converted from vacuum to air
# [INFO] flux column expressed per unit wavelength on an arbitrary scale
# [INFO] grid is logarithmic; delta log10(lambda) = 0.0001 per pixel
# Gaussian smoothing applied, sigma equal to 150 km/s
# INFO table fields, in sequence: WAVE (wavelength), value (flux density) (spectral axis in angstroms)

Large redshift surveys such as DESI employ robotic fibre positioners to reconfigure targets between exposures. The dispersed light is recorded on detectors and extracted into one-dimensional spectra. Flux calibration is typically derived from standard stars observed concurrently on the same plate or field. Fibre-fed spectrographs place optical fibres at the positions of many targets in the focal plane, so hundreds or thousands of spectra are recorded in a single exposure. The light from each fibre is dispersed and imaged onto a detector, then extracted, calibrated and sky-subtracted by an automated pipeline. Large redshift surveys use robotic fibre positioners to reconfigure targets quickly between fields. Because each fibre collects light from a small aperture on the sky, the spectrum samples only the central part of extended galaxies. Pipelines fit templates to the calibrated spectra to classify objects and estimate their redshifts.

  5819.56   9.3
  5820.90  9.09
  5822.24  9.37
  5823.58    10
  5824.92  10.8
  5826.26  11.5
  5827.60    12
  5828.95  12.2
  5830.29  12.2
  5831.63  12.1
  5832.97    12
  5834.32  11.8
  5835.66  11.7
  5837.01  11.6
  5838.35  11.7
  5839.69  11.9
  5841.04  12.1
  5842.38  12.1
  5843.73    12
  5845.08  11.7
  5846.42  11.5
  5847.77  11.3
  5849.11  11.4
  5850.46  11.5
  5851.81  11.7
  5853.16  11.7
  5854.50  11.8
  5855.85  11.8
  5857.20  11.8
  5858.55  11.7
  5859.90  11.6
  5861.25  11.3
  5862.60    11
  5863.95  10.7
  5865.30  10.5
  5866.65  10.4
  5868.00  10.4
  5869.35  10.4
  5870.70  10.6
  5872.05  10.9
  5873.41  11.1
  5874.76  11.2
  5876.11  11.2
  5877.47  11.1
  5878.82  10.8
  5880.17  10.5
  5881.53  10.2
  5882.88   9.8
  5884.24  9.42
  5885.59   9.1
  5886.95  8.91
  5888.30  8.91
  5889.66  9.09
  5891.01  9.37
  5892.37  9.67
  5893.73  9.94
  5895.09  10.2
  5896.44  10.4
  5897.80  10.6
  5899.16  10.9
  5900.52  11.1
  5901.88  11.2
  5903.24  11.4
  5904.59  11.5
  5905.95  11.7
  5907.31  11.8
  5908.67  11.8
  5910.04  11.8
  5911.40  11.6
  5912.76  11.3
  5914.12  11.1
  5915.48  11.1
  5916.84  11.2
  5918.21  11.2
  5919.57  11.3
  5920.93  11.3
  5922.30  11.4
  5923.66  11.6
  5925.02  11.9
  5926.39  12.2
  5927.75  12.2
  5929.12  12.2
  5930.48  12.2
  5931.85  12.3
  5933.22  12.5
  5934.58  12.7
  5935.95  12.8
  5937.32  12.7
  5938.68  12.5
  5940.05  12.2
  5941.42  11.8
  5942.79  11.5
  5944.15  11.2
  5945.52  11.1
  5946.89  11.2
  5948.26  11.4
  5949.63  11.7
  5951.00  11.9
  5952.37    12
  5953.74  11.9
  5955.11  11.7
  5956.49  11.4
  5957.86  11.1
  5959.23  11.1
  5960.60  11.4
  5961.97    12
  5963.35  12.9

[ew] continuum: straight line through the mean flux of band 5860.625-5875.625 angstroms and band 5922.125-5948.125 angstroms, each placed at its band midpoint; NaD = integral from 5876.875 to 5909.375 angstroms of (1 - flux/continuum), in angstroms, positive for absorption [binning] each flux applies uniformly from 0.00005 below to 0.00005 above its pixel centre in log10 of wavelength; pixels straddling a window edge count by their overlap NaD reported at 2.5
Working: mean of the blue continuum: 10.8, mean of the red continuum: 12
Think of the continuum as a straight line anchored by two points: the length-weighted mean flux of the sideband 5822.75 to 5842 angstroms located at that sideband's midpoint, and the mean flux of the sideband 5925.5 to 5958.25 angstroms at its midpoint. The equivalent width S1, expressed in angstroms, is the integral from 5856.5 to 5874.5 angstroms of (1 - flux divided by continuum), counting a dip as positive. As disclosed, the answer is 1.2 angstroms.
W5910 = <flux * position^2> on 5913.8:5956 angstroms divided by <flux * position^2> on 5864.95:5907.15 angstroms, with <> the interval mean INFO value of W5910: 1.2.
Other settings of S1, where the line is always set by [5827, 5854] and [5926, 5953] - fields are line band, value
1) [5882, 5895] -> 2.73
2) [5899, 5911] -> 0.45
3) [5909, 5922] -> 0.68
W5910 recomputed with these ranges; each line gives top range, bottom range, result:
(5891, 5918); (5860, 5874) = 1.04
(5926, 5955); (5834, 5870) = 1.08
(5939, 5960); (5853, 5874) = 1.07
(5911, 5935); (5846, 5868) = 1.06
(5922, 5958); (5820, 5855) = 1.07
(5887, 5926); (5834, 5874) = 0.98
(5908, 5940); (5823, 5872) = 1.06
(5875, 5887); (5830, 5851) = 0.88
